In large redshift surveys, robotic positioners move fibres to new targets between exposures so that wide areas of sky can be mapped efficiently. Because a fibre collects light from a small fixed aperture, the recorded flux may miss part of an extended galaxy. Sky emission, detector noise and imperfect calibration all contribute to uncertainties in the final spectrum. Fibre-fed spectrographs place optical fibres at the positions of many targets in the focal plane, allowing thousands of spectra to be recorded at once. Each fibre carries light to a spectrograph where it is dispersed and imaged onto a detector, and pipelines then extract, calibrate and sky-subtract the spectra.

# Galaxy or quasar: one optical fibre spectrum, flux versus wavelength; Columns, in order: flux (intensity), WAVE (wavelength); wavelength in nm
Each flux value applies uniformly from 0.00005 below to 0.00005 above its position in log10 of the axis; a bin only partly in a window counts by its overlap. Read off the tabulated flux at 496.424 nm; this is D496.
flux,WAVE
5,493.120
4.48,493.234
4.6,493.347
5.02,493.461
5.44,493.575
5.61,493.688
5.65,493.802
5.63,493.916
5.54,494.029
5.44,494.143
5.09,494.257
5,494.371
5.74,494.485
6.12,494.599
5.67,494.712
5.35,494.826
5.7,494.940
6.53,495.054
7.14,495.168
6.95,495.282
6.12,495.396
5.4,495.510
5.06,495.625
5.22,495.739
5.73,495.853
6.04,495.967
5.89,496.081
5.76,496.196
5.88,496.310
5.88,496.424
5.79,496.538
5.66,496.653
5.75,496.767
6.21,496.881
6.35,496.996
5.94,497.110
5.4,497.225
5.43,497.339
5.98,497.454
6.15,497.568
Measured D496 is 5.88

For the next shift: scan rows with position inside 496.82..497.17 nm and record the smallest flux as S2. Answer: 5.94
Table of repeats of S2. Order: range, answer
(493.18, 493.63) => 4.48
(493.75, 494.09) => 5.54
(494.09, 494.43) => 5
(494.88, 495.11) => 5.7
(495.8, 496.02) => 5.73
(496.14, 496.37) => 5.76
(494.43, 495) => 5.35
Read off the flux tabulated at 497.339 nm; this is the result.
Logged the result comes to 5.43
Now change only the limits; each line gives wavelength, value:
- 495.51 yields 5.4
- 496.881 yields 6.21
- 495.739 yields 5.22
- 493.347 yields 4.6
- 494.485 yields 5.74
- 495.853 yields 5.73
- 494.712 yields 5.67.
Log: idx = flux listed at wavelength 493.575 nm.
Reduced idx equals 5.44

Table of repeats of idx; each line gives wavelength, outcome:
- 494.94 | 5.7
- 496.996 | 6.35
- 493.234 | 4.48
